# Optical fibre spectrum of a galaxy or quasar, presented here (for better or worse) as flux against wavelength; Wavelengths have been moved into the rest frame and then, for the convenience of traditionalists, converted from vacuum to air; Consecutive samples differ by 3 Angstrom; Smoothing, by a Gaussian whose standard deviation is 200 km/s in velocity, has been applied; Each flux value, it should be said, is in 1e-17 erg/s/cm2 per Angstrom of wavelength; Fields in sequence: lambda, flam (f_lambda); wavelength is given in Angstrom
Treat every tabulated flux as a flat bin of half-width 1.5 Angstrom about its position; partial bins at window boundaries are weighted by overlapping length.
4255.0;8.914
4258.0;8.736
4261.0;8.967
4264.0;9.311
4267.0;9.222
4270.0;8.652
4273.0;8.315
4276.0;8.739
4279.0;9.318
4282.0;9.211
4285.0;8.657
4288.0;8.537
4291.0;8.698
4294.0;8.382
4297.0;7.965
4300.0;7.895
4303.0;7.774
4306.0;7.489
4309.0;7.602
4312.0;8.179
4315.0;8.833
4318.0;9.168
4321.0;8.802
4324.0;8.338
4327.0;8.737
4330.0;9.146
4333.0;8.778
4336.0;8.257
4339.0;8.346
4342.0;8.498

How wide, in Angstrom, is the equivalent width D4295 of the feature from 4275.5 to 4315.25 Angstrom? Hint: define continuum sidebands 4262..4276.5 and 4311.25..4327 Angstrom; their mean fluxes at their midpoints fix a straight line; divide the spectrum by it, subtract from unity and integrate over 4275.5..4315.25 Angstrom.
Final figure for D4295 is 1.91 Angstrom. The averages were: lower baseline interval 8.86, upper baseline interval 8.69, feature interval 8.35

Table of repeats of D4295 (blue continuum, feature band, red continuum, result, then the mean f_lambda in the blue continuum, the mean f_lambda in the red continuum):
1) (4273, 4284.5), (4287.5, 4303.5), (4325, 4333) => 1.3 Angstrom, 8.95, 8.87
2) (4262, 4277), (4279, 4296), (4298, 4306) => -1.0 Angstrom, 8.86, 7.78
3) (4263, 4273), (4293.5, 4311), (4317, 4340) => 1.9 Angstrom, 8.94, 8.69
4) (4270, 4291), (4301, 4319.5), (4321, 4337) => 1.2 Angstrom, 8.78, 8.68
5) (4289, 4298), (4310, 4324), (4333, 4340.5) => -0.5 Angstrom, 8.38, 8.4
